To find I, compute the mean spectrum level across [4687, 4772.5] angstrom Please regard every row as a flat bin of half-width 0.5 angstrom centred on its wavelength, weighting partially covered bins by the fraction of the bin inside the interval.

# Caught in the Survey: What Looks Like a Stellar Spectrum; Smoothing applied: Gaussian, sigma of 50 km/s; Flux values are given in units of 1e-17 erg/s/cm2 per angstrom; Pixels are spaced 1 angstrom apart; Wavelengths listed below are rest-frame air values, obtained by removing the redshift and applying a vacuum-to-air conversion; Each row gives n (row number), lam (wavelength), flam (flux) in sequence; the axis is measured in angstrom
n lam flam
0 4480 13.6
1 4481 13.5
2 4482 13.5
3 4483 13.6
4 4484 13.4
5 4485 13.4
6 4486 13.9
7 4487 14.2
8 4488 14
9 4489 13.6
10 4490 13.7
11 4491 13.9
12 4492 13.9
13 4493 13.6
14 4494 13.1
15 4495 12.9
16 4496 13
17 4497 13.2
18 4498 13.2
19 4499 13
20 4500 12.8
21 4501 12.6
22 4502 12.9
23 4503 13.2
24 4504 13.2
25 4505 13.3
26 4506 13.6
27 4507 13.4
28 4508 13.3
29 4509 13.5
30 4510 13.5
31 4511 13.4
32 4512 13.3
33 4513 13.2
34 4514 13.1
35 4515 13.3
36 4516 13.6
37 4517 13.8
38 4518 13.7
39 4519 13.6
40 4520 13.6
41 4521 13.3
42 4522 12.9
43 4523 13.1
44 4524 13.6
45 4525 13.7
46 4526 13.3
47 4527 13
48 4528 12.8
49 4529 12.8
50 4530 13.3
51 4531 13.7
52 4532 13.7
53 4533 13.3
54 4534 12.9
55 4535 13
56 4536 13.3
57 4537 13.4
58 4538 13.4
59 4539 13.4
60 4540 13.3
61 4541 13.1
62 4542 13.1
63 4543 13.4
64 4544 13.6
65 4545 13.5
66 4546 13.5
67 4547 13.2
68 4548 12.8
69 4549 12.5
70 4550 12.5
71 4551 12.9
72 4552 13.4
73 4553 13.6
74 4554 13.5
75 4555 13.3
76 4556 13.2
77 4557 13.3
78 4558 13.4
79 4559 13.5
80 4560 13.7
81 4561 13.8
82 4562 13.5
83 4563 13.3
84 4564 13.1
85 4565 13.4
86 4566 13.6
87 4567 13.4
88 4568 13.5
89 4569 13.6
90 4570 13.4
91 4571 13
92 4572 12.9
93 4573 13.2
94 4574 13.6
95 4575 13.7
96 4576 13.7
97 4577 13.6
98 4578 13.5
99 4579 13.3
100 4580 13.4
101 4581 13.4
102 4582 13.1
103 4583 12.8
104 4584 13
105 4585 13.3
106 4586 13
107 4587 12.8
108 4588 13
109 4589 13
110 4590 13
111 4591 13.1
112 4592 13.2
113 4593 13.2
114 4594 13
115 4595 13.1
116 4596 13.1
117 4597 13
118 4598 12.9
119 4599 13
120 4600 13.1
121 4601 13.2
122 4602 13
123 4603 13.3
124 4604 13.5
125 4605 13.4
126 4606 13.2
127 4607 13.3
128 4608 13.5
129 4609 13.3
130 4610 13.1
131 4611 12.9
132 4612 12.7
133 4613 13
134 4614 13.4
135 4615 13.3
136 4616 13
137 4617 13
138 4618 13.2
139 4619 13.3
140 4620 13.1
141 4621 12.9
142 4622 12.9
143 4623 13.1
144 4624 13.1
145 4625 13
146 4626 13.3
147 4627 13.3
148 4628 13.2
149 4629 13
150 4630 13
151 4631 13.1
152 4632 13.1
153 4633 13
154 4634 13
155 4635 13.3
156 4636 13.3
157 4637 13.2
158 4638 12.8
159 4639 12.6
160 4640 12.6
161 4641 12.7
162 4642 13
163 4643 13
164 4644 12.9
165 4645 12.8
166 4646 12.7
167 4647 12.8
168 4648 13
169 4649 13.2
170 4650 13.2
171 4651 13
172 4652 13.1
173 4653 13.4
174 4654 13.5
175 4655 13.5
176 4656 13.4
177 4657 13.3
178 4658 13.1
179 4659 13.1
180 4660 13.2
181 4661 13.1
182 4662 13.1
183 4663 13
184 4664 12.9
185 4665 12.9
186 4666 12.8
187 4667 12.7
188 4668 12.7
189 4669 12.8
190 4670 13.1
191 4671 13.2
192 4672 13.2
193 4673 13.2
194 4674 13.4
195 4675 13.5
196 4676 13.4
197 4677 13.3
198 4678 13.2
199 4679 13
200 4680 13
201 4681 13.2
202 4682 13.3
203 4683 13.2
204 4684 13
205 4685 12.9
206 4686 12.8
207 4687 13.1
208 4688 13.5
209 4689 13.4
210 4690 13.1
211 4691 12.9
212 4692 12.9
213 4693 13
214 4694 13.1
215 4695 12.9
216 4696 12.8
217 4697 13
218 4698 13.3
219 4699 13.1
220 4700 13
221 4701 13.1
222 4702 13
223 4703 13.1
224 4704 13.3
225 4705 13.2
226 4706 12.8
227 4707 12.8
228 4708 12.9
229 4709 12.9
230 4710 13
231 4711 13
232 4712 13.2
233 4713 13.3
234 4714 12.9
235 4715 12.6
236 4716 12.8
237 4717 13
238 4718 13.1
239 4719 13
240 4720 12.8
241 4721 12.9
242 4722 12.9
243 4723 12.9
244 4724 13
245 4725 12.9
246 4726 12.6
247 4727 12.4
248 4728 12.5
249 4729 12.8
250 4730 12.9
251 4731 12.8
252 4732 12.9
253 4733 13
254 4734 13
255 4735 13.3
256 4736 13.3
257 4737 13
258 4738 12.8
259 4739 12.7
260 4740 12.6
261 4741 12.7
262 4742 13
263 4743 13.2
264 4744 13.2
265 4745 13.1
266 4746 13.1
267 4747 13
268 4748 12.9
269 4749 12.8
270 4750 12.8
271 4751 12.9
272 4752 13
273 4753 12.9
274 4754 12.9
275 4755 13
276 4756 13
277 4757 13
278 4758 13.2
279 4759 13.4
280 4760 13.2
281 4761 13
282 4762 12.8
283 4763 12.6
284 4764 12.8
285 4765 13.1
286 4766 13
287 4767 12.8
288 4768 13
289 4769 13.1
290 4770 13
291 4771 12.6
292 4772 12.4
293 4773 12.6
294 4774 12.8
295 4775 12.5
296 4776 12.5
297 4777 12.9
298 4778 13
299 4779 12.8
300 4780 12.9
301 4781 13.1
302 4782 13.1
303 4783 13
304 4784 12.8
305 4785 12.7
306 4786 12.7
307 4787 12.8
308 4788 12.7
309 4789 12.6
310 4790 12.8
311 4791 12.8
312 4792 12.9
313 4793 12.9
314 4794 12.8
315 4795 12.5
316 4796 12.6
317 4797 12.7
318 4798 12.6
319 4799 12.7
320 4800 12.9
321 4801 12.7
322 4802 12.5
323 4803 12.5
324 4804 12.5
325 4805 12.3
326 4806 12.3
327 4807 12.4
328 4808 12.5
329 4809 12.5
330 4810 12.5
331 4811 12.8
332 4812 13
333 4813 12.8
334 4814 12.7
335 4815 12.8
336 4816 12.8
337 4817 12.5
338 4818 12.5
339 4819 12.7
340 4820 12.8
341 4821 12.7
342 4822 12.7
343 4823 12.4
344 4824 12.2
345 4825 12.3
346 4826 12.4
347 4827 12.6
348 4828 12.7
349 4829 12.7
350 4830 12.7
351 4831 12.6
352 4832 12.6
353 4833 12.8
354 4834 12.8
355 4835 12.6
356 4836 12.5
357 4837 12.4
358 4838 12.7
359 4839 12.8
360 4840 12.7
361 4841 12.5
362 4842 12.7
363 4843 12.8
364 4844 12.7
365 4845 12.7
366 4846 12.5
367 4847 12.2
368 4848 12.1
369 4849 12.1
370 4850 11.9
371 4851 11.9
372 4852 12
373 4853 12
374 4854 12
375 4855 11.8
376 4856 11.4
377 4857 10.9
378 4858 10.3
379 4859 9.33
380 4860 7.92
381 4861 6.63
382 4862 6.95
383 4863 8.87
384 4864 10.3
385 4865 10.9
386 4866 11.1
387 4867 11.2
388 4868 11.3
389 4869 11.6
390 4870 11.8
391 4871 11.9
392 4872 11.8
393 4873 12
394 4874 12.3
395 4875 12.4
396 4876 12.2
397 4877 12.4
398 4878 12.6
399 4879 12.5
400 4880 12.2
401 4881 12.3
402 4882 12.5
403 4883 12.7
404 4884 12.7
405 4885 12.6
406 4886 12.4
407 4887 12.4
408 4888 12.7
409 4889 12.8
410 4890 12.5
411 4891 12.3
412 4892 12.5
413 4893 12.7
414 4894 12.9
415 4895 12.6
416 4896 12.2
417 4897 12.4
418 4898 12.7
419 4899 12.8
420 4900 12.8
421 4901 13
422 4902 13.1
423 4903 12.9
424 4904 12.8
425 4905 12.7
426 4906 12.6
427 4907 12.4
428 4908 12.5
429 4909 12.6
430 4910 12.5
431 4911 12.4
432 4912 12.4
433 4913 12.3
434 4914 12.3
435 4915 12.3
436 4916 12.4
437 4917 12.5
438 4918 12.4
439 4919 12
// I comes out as 13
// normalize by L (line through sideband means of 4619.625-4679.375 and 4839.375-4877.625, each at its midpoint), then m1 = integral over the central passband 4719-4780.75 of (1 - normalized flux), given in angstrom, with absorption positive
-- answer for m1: -3.2 angstrom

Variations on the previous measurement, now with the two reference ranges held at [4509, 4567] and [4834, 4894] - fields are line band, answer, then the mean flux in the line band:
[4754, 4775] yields -1.10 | 12.9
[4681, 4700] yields -0.70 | 13.1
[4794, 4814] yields -0.86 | 12.6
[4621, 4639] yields -0.26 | 13.1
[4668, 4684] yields -0.63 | 13.2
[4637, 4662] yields -0.48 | 13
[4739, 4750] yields -0.52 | 12.9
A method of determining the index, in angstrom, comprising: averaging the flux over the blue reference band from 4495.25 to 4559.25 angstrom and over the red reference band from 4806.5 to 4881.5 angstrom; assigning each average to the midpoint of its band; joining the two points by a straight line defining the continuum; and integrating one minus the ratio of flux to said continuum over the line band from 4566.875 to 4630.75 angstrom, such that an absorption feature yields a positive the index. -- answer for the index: -1.02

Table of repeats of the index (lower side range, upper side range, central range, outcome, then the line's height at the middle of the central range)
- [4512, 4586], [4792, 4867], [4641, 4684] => -0.9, 12.8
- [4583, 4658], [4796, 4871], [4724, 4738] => -0.4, 12.5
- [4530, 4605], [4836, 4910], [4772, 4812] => -1.2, 12.3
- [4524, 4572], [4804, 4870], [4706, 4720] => -0.5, 12.5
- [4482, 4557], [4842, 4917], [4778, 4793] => -0.6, 12.3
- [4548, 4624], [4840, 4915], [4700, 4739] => -0.9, 12.6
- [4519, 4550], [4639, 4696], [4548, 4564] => -0.1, 13.2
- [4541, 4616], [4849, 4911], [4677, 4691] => -0.4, 12.8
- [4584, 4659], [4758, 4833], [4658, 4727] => -0.5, 12.9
